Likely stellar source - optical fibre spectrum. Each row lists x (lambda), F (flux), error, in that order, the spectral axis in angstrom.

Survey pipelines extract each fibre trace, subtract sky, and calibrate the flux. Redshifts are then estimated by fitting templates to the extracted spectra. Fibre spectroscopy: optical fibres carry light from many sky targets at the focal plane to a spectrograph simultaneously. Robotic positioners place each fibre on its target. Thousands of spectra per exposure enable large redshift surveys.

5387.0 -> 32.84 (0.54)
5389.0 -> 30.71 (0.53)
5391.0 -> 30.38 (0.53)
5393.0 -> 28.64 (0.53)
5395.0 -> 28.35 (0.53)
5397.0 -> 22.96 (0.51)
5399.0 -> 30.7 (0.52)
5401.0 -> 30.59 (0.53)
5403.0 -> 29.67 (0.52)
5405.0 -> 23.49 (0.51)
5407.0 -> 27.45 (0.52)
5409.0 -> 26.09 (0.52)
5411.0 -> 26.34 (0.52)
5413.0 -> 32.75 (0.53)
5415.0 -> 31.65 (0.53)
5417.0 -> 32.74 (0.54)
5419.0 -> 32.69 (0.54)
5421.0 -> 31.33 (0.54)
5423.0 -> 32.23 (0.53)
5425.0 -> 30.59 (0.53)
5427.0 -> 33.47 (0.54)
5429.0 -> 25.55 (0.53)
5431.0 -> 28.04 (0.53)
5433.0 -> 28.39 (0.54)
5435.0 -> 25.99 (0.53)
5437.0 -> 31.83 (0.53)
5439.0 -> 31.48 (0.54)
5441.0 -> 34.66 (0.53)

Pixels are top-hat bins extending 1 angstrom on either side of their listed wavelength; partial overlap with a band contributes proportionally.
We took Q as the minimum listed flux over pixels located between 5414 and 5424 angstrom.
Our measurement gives 31.33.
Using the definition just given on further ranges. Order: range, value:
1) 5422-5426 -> 30.59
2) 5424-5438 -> 25.55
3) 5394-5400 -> 22.96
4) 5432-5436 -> 25.99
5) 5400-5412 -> 23.49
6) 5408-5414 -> 26.09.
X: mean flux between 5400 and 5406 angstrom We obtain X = 27.9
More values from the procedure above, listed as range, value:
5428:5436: 27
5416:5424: 32.2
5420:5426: 31.4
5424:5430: 29.9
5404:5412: 25.8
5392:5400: 27.7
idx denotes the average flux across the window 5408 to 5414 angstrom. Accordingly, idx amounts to 28.4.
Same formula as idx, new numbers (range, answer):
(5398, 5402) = 30.6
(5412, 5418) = 32.4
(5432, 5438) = 28.7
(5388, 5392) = 30.5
